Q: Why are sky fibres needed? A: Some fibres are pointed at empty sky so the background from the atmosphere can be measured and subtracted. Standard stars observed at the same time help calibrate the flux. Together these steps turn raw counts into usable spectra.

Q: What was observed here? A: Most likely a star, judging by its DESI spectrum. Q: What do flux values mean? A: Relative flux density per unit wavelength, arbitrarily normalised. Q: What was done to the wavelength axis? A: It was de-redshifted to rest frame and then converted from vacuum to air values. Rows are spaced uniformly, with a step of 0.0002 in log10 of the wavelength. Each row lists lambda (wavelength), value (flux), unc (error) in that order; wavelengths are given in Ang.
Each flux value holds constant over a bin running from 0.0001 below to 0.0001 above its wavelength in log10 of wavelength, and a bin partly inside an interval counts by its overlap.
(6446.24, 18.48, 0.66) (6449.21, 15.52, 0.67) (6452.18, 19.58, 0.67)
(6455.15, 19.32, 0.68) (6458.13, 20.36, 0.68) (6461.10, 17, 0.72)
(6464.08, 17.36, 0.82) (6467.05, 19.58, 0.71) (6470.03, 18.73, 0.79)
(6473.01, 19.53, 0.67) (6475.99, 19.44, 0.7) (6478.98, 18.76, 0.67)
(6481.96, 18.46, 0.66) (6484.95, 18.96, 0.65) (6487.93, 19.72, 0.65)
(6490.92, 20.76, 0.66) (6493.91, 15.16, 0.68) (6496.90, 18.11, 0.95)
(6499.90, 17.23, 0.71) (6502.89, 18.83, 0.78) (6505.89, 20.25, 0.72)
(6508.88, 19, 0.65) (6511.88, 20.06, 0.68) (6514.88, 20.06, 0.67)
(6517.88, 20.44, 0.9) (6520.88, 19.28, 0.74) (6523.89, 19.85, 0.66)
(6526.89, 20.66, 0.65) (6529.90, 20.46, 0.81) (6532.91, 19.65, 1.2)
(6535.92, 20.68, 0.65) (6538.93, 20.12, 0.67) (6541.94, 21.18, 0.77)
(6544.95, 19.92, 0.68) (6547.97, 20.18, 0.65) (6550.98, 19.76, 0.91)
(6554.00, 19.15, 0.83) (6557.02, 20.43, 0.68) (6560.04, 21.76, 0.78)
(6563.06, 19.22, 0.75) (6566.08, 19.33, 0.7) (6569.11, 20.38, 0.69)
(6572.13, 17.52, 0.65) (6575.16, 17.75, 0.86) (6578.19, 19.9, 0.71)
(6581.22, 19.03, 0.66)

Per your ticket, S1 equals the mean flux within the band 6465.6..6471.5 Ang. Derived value 19.1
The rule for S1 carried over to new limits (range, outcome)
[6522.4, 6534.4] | 20.2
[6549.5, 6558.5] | 19.8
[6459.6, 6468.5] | 18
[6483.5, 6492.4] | 19.8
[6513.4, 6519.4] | 20.3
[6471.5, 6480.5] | 19.2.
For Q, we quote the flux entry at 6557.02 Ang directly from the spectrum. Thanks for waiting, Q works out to 20.43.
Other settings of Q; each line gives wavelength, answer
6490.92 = 20.76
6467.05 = 19.58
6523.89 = 19.85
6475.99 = 19.44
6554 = 19.15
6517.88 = 20.44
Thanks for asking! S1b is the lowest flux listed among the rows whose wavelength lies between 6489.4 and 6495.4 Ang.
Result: 15.16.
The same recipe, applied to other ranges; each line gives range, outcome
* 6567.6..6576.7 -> 17.52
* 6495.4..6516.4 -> 17.23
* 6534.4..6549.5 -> 19.92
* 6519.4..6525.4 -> 19.28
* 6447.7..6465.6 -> 15.52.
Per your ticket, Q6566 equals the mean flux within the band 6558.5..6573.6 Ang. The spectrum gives 19.7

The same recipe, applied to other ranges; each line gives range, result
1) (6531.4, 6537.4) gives 20.2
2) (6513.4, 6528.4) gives 20.1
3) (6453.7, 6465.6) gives 18.5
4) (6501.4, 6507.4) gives 19.5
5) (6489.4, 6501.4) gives 17.8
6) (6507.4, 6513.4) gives 19.5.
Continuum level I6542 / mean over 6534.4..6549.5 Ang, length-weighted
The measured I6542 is 20.4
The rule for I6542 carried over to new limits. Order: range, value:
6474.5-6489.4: 19.1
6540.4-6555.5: 20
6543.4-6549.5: 20.1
